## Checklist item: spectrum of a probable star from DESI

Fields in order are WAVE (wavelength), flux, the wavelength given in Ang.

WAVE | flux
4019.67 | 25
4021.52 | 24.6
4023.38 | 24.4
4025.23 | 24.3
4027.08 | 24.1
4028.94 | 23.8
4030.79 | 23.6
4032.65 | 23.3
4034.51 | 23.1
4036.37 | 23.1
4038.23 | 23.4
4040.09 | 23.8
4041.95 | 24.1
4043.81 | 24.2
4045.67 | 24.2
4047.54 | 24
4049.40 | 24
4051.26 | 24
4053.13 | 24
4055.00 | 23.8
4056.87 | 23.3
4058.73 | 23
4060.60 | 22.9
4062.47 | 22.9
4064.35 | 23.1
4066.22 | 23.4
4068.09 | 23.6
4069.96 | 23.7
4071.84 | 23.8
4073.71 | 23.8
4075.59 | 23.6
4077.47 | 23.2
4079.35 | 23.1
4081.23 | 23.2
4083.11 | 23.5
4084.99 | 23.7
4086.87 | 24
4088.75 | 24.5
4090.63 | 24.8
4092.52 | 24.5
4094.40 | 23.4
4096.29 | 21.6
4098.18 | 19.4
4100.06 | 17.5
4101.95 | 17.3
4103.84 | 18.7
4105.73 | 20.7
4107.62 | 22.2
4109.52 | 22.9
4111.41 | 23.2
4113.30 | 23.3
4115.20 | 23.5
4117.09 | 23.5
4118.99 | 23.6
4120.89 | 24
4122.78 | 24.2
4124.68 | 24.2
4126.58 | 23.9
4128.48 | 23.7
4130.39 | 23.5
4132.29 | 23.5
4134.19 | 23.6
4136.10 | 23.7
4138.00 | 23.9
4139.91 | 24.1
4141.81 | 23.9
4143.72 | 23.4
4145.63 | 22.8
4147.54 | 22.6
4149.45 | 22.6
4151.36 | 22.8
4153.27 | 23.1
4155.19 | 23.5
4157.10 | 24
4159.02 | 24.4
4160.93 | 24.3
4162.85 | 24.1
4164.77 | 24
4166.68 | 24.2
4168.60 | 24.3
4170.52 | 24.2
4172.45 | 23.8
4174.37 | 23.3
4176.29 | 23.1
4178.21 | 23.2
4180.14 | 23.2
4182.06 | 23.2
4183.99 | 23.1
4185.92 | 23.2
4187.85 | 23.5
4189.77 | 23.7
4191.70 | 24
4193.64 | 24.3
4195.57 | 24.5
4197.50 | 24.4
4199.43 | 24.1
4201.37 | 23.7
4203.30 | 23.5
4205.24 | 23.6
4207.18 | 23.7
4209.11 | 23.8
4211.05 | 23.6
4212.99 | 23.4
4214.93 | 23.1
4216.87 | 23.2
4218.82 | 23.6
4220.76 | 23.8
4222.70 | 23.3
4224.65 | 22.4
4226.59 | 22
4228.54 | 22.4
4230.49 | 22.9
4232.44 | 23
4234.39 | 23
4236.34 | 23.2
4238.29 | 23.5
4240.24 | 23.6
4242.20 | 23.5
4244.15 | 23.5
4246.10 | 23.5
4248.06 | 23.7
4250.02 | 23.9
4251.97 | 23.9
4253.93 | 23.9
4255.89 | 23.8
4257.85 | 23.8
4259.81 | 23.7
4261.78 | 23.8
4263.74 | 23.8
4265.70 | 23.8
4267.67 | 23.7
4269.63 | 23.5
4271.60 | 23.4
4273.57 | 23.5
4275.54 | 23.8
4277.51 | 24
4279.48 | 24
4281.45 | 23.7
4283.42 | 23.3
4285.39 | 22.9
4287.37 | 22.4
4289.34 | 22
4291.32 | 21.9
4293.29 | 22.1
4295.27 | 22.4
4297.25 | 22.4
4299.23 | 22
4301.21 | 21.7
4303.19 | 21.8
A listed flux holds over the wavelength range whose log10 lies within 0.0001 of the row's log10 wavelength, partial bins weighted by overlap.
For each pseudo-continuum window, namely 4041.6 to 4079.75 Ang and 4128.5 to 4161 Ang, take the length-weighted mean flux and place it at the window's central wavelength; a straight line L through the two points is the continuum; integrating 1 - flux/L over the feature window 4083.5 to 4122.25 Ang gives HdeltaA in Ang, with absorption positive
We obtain 2.0 Ang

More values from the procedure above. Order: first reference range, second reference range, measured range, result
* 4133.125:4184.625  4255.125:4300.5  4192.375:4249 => -0.17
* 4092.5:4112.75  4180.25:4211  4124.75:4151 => -1.79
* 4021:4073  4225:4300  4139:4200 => -0.57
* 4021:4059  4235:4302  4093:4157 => 2.50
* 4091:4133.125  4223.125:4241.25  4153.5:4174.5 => -1.29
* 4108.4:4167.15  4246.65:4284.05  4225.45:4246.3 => 0.55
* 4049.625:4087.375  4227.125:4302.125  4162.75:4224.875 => -0.88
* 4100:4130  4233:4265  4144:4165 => -0.61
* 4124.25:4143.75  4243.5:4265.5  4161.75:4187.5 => 0.17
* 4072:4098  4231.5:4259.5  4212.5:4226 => 0.19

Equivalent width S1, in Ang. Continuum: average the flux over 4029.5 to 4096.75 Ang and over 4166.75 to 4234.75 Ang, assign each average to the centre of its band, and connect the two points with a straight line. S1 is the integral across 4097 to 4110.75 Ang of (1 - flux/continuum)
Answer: 2.1 Ang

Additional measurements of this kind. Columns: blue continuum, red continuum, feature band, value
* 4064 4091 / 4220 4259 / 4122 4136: -0.1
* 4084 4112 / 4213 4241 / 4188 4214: -1.2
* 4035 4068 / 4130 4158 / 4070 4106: 1.7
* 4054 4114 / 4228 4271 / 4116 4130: -0.6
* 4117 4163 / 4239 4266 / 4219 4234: 0.5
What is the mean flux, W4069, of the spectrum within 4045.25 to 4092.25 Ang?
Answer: 23.6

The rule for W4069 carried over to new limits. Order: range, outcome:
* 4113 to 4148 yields 23.6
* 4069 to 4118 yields 22.6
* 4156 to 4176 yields 24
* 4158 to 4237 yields 23.5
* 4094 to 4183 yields 23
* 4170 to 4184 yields 23.4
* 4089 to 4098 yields 23.3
